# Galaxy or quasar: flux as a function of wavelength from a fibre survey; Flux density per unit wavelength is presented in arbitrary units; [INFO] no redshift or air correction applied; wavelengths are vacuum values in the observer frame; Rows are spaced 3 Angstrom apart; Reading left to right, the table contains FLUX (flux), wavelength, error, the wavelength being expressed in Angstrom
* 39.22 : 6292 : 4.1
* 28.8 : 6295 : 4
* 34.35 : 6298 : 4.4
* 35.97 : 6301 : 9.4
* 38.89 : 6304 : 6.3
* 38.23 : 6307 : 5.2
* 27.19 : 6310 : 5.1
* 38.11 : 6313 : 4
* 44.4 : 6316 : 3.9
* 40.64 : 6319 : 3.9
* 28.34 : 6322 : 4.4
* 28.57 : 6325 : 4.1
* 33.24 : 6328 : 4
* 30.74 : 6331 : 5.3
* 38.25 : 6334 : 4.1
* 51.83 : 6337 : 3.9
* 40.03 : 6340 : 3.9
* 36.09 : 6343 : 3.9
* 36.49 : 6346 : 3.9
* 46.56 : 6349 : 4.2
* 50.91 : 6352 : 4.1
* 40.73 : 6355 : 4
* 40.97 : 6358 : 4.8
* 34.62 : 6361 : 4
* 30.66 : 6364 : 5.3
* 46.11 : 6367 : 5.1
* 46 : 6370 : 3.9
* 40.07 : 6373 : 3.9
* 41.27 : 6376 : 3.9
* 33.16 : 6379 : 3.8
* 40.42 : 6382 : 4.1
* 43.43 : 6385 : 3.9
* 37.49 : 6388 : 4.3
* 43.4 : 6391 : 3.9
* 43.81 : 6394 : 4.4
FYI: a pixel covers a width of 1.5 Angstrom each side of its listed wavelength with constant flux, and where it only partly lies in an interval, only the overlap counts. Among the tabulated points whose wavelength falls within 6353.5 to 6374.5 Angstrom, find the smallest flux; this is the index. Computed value 30.66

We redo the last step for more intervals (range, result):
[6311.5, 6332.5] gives 28.34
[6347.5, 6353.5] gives 46.56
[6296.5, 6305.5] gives 34.35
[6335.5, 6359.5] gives 36.09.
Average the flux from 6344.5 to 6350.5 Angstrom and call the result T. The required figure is 41.5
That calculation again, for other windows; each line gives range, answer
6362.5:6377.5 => 40.8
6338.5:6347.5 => 37.5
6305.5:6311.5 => 32.7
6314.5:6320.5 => 42.5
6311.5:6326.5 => 36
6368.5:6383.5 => 40.2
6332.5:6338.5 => 45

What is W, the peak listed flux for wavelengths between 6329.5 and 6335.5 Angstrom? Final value 38.25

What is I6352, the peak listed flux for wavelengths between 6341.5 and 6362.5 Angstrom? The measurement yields 50.91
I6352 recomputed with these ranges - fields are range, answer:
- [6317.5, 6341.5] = 51.83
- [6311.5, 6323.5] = 44.4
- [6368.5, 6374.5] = 46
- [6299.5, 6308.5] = 38.89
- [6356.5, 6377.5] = 46.11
